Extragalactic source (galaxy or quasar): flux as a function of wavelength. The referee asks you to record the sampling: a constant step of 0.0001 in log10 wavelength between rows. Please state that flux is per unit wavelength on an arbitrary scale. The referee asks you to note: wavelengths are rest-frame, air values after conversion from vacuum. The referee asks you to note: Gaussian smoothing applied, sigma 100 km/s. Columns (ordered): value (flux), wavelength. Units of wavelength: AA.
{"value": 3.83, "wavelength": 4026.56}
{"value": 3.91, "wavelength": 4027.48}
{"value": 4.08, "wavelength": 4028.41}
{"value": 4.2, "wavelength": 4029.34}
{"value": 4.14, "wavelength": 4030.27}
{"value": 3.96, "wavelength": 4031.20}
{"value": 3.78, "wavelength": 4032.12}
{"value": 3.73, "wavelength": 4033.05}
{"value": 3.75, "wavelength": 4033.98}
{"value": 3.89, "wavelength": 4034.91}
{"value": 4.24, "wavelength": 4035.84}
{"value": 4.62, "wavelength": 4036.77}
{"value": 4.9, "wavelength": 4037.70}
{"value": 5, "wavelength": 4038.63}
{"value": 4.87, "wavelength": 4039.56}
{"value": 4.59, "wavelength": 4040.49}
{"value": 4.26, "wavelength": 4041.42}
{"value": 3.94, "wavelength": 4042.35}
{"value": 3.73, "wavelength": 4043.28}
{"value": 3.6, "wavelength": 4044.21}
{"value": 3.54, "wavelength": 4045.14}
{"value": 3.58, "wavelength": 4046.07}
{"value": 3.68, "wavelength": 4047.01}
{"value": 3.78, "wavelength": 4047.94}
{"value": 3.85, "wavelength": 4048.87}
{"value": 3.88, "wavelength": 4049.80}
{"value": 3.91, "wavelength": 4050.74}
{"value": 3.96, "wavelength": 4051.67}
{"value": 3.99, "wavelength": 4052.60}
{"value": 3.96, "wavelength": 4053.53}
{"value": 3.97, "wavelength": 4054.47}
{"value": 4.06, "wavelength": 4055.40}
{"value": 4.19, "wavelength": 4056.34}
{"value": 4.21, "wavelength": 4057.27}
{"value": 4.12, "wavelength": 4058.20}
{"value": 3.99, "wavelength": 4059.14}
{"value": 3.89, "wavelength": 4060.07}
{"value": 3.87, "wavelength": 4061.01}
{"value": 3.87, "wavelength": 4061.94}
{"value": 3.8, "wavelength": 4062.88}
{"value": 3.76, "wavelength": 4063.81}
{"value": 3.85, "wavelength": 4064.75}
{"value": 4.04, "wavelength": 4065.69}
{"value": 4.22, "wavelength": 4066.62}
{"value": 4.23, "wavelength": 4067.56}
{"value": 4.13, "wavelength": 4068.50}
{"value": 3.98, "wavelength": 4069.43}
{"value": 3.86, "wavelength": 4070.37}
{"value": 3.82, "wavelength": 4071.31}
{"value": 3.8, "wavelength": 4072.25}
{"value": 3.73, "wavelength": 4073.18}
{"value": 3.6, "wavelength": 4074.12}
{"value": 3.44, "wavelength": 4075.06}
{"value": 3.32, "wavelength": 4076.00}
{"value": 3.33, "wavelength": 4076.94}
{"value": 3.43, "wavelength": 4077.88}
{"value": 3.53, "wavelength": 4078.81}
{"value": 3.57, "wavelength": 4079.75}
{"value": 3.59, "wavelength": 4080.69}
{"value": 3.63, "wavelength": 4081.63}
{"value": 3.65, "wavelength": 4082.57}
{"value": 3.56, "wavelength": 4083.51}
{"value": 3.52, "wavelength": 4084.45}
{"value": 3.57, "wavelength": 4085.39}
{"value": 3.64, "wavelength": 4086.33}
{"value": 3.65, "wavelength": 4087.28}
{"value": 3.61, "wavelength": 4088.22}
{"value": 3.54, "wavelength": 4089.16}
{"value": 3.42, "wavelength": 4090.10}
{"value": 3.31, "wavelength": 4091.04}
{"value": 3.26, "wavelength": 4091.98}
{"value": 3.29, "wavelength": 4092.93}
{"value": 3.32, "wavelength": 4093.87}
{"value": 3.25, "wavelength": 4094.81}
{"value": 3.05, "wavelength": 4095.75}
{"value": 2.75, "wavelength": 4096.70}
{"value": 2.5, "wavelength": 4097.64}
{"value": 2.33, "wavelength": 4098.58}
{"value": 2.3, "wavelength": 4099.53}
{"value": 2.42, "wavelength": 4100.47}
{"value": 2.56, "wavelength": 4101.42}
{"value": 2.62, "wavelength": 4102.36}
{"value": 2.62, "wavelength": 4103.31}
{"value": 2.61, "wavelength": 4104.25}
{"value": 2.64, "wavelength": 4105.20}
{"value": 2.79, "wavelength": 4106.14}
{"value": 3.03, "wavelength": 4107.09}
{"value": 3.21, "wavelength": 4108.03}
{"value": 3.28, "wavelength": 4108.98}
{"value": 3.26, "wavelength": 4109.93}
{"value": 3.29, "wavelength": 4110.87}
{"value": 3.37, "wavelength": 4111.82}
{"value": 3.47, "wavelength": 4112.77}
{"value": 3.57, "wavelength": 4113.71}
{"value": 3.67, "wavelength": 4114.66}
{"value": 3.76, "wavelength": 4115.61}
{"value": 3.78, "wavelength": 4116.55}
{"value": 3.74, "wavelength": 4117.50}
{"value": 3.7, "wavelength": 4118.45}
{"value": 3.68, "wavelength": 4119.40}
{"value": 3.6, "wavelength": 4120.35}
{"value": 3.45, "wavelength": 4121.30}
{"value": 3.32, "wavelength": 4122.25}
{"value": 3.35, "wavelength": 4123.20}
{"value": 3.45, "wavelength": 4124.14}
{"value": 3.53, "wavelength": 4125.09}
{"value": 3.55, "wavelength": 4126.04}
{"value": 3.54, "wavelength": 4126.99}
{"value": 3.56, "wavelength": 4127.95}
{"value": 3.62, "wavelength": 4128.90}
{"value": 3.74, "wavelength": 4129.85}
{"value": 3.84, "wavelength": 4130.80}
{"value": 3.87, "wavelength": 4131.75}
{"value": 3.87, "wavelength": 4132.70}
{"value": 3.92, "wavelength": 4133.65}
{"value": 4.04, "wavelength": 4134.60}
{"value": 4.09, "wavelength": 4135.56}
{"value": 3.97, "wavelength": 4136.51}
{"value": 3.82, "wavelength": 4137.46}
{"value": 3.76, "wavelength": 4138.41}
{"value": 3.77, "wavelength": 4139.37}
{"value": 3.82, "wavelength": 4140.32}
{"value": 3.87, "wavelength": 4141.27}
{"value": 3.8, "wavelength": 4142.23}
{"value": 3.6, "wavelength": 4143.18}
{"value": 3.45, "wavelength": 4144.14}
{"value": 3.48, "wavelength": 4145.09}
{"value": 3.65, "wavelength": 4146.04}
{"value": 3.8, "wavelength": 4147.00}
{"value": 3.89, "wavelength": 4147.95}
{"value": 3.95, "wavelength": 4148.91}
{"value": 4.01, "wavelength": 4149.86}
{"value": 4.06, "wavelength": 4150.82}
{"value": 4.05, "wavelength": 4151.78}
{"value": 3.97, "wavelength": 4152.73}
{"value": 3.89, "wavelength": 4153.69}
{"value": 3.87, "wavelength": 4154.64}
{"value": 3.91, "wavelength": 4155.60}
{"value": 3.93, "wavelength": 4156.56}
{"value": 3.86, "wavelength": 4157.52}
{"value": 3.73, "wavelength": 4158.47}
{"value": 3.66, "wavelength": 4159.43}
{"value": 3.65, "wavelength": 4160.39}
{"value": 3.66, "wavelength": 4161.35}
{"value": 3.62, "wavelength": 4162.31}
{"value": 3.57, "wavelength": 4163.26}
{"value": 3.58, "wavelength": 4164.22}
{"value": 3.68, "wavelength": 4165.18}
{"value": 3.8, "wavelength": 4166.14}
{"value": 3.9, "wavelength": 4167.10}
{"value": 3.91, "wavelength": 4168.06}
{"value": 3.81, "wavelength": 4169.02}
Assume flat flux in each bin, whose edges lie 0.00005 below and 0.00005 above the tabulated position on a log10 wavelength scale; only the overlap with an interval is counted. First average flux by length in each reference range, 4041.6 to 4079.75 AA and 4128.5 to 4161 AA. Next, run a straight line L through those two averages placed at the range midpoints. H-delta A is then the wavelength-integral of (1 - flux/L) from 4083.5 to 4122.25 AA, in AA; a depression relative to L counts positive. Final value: 6.2 AA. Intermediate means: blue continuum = 3.84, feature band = 3.22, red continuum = 3.83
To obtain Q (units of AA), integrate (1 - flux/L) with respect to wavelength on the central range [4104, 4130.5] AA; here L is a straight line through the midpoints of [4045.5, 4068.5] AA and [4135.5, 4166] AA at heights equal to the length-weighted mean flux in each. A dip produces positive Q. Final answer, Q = 2.91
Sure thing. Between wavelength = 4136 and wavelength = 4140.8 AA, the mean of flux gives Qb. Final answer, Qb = 3.84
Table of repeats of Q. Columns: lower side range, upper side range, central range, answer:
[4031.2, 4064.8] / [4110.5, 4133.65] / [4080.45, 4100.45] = 2.8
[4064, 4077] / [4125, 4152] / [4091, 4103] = 3.1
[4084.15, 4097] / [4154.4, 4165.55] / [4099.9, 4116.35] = 1.8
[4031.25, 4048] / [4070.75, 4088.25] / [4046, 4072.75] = -0.8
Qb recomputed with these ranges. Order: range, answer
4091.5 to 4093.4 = 3.27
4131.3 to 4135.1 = 3.92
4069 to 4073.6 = 3.84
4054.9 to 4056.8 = 4.12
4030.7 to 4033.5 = 3.83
